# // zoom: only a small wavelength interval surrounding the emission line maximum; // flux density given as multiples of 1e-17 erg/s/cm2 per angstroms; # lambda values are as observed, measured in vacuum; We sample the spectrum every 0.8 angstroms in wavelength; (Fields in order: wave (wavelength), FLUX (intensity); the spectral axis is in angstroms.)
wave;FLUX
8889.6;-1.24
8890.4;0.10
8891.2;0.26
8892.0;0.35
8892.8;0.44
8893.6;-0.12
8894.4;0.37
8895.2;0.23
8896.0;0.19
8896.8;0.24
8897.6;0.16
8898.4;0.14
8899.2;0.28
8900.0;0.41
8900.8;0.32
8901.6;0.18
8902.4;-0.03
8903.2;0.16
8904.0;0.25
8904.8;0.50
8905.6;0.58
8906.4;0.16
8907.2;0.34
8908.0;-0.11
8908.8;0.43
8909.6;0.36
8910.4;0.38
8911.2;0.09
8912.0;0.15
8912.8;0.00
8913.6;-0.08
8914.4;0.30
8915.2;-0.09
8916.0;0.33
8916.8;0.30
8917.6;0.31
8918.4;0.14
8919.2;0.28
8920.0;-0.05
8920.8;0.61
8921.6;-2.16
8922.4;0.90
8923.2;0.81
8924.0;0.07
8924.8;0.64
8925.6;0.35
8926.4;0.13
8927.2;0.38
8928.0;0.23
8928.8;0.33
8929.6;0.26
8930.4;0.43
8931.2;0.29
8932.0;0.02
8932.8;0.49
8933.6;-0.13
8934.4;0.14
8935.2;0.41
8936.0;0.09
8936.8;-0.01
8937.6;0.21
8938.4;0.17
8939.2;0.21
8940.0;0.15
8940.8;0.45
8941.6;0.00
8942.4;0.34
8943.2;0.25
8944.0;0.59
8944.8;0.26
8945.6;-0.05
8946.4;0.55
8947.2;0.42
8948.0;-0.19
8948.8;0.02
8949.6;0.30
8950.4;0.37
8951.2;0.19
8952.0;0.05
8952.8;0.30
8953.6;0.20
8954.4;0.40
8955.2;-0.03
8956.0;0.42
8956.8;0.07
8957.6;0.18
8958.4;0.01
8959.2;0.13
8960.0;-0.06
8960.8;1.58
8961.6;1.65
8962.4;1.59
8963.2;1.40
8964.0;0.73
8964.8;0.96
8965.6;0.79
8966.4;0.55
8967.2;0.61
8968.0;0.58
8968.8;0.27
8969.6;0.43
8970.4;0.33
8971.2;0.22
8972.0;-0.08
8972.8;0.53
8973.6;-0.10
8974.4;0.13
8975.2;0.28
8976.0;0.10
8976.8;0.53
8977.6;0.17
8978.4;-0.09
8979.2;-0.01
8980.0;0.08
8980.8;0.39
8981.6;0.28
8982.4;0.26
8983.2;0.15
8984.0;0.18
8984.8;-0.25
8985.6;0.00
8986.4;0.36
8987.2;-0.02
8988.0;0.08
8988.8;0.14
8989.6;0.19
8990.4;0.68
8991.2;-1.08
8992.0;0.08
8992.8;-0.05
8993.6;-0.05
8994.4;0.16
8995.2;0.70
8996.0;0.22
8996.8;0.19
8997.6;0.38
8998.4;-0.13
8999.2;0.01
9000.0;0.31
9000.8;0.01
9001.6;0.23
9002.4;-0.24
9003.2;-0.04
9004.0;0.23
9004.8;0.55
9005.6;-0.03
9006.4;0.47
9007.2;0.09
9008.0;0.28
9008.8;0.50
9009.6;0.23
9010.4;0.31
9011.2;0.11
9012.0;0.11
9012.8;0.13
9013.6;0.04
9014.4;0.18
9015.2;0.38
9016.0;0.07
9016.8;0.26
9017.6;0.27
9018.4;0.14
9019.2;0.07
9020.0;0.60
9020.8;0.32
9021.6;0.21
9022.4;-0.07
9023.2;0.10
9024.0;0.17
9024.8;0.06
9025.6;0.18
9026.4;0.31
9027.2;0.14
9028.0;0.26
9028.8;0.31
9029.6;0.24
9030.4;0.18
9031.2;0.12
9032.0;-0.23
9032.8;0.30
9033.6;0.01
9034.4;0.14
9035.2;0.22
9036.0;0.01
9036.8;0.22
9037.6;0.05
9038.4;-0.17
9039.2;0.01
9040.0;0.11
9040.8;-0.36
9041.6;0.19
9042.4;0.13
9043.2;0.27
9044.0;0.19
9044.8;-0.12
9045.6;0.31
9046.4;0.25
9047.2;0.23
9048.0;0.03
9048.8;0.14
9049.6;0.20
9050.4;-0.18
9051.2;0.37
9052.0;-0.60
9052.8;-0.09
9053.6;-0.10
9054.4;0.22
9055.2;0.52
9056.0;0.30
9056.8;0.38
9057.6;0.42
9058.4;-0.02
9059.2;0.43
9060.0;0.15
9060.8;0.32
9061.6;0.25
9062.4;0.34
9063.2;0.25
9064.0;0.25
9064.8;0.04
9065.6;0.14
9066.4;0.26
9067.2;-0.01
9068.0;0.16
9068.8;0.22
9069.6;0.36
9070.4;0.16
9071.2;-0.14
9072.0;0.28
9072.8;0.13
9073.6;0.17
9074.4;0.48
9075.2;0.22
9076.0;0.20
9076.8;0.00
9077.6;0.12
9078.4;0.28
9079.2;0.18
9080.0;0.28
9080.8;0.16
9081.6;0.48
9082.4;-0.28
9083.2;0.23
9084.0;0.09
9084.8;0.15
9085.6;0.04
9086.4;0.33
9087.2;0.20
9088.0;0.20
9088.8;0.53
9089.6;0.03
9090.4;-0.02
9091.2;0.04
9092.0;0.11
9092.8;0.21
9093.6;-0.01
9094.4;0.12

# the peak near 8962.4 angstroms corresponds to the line [O III]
